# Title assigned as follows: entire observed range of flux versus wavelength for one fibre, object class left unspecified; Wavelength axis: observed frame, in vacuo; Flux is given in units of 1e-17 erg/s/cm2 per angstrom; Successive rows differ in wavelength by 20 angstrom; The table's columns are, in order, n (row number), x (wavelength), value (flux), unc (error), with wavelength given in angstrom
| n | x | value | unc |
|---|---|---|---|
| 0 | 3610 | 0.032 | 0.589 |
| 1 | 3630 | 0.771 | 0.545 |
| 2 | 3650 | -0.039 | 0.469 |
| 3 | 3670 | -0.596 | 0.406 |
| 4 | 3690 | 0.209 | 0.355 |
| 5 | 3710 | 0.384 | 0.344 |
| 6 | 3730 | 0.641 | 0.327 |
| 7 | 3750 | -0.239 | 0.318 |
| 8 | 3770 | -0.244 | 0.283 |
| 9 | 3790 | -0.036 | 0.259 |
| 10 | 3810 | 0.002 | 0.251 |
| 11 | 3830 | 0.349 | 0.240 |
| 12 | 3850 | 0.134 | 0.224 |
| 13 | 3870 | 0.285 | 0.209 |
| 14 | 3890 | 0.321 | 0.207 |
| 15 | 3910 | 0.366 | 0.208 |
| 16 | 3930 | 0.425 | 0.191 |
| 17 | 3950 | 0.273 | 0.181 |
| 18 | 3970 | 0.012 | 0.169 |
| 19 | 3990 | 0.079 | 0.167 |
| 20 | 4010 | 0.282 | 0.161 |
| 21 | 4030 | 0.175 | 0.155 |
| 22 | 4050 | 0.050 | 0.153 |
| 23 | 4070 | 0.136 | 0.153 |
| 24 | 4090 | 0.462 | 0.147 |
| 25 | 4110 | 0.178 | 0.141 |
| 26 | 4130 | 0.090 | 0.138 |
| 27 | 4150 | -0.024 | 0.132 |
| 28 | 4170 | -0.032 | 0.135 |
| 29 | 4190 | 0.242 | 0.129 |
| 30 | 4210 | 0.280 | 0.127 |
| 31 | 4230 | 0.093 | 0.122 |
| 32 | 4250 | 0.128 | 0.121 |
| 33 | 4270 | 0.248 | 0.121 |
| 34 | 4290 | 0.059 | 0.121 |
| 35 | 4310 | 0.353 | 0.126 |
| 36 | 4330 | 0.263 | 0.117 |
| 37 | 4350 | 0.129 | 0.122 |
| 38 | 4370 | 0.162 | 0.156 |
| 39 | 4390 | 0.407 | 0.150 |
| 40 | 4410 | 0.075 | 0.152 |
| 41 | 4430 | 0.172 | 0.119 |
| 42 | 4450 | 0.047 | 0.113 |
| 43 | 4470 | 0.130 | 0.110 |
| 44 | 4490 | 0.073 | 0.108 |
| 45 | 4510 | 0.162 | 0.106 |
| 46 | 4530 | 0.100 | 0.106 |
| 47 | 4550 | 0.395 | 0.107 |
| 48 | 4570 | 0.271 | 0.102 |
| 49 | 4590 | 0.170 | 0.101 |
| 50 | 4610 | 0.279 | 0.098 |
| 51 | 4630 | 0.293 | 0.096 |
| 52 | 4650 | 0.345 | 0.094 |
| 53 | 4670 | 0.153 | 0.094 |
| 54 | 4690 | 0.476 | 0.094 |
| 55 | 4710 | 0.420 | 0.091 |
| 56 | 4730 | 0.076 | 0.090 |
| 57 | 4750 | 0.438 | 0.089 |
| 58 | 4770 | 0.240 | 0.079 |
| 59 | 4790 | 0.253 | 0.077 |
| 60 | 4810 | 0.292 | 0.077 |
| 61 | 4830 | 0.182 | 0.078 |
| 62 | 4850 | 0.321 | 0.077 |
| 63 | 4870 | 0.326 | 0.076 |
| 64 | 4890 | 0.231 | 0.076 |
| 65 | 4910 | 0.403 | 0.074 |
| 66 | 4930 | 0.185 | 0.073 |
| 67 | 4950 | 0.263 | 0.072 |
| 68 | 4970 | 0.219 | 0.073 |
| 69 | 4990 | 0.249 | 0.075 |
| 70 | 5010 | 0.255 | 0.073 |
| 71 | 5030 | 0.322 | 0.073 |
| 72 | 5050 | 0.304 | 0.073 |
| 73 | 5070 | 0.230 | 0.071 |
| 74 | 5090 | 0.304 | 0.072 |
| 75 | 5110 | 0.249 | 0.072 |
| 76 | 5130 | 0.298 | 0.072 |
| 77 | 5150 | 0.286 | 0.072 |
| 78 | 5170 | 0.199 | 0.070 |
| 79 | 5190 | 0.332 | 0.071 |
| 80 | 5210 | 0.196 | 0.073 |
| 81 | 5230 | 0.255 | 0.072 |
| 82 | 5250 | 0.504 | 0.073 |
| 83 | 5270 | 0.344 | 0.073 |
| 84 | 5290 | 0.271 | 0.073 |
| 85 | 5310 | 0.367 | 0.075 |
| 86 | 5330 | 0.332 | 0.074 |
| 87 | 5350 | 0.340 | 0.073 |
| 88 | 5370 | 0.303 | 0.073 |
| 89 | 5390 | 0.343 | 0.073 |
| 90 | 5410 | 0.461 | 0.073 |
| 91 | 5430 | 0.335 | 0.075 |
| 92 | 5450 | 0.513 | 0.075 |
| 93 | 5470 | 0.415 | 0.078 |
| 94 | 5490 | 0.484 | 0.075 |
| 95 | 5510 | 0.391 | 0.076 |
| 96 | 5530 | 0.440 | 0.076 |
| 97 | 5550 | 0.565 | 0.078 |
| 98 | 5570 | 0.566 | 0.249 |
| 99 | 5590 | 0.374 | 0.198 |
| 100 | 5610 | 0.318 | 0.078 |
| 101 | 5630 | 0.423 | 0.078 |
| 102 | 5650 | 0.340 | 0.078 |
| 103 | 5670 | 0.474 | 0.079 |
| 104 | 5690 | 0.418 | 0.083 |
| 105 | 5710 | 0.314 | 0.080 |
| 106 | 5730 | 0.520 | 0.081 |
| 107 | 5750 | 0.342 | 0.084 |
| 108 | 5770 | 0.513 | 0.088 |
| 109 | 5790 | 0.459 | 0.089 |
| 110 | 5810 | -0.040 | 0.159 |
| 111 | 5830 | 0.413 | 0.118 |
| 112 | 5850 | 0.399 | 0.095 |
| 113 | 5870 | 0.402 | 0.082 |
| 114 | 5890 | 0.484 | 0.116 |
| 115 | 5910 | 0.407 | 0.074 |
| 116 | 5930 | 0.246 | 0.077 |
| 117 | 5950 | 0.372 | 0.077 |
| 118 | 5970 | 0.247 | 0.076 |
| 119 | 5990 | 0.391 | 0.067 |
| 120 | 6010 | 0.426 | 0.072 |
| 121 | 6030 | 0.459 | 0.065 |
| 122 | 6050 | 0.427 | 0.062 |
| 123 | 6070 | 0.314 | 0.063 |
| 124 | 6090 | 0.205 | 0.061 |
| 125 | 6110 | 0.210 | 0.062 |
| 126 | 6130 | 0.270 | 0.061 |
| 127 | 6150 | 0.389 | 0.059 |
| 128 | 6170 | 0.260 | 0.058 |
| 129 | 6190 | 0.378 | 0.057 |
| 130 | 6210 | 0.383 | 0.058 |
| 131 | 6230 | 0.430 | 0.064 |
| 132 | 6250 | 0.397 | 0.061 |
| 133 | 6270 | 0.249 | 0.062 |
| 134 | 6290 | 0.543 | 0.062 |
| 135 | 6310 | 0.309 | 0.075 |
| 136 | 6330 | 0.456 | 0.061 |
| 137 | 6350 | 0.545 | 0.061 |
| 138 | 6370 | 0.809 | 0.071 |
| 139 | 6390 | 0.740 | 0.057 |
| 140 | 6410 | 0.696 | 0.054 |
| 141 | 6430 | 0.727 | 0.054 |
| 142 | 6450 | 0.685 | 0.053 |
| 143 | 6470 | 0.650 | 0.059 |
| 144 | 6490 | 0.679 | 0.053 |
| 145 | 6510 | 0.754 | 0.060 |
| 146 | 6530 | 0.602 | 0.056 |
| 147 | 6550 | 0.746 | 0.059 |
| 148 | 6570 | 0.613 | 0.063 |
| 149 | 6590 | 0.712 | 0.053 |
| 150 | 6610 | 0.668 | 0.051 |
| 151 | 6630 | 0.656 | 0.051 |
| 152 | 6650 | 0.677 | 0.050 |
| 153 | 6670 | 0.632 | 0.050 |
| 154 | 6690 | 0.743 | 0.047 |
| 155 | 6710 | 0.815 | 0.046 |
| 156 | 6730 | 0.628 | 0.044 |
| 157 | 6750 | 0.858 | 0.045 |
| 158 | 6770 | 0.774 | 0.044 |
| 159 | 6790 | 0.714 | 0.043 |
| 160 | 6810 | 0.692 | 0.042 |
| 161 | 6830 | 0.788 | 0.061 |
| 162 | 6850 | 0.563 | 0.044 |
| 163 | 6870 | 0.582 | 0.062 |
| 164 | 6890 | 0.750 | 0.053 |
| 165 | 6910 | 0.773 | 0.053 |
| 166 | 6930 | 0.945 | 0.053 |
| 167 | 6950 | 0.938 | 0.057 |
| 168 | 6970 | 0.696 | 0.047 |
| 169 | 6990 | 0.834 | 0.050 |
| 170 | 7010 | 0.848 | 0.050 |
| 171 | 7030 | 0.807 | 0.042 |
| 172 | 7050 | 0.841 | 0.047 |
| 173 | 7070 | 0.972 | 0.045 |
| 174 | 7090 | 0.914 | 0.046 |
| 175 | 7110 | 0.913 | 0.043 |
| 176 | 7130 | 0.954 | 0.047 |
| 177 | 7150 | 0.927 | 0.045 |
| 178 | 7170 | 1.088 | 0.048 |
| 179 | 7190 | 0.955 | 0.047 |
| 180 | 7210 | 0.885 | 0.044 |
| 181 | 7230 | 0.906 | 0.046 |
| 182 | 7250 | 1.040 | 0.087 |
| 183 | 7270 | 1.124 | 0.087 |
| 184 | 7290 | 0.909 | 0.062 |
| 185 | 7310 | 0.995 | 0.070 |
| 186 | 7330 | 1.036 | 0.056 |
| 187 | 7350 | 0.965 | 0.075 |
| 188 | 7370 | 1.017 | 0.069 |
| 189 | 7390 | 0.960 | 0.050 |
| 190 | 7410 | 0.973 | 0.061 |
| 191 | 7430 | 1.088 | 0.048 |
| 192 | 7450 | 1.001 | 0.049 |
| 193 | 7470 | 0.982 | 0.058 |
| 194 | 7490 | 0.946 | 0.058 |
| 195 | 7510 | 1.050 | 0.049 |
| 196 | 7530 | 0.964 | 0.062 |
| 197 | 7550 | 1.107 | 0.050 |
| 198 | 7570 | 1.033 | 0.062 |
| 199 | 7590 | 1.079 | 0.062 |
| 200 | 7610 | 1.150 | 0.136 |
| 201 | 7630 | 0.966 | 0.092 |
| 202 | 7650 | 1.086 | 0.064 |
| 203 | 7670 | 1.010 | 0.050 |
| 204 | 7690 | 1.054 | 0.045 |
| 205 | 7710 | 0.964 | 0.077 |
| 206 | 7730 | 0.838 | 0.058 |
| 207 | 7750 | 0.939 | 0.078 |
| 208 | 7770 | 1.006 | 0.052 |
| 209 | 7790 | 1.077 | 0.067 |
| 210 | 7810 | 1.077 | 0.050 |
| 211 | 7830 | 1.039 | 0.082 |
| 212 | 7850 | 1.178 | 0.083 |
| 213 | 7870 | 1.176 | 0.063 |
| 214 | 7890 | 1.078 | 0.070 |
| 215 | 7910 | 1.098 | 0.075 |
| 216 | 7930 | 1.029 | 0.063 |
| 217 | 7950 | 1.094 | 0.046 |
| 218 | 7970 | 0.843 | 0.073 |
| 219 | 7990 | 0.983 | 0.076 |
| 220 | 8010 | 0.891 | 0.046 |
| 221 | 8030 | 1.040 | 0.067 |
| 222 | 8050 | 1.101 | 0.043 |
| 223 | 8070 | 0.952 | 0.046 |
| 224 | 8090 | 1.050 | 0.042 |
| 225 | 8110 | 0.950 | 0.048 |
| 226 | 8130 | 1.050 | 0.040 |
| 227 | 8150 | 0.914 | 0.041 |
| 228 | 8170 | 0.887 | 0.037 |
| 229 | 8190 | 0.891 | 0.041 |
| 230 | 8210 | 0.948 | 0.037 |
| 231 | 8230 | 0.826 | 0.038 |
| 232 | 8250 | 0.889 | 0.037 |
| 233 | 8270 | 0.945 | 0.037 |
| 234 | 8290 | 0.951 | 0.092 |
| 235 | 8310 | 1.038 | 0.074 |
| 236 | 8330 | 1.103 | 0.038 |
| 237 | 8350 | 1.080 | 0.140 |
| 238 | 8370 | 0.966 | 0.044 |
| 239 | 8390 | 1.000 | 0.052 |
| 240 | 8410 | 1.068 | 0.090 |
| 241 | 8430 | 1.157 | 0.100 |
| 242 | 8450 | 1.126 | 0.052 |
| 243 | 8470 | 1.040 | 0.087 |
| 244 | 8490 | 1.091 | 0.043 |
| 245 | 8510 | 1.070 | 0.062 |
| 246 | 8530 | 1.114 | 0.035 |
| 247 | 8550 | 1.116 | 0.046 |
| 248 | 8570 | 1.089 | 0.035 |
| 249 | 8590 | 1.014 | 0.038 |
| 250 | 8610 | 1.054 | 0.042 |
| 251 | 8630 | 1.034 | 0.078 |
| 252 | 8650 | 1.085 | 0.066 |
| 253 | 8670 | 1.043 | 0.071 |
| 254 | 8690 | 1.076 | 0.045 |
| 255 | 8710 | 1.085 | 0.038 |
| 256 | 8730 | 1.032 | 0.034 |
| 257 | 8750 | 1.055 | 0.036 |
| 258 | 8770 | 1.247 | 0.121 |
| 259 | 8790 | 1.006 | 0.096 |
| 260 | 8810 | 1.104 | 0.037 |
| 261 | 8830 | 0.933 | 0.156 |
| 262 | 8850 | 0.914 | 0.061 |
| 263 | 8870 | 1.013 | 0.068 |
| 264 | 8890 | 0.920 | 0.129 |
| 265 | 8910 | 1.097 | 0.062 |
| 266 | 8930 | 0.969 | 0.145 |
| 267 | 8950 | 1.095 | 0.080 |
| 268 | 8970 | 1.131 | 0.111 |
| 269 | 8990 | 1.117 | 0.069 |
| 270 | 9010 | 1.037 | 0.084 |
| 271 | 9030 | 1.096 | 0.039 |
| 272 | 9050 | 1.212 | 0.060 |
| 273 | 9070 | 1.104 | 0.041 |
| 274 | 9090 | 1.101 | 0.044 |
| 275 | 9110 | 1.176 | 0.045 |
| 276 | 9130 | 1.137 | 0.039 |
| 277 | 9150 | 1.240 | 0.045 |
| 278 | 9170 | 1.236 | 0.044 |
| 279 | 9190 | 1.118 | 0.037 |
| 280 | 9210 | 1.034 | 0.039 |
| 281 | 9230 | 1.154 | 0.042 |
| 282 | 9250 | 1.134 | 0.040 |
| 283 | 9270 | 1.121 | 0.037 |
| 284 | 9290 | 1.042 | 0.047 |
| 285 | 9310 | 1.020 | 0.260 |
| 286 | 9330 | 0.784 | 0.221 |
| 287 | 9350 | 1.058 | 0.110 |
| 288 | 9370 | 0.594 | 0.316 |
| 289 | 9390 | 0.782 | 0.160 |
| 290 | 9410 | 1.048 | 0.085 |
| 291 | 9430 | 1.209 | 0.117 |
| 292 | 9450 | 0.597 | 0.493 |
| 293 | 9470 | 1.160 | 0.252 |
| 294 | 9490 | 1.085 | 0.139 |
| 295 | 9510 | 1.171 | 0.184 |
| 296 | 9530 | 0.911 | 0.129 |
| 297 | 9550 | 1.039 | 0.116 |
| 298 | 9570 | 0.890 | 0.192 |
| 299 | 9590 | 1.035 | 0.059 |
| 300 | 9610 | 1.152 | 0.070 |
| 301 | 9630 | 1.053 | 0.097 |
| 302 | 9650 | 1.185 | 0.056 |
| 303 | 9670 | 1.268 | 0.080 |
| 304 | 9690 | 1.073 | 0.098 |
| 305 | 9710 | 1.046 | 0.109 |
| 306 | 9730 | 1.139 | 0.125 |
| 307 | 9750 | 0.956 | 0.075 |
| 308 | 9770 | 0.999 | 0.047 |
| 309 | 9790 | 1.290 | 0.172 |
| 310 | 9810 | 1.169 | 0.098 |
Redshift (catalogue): 0.59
